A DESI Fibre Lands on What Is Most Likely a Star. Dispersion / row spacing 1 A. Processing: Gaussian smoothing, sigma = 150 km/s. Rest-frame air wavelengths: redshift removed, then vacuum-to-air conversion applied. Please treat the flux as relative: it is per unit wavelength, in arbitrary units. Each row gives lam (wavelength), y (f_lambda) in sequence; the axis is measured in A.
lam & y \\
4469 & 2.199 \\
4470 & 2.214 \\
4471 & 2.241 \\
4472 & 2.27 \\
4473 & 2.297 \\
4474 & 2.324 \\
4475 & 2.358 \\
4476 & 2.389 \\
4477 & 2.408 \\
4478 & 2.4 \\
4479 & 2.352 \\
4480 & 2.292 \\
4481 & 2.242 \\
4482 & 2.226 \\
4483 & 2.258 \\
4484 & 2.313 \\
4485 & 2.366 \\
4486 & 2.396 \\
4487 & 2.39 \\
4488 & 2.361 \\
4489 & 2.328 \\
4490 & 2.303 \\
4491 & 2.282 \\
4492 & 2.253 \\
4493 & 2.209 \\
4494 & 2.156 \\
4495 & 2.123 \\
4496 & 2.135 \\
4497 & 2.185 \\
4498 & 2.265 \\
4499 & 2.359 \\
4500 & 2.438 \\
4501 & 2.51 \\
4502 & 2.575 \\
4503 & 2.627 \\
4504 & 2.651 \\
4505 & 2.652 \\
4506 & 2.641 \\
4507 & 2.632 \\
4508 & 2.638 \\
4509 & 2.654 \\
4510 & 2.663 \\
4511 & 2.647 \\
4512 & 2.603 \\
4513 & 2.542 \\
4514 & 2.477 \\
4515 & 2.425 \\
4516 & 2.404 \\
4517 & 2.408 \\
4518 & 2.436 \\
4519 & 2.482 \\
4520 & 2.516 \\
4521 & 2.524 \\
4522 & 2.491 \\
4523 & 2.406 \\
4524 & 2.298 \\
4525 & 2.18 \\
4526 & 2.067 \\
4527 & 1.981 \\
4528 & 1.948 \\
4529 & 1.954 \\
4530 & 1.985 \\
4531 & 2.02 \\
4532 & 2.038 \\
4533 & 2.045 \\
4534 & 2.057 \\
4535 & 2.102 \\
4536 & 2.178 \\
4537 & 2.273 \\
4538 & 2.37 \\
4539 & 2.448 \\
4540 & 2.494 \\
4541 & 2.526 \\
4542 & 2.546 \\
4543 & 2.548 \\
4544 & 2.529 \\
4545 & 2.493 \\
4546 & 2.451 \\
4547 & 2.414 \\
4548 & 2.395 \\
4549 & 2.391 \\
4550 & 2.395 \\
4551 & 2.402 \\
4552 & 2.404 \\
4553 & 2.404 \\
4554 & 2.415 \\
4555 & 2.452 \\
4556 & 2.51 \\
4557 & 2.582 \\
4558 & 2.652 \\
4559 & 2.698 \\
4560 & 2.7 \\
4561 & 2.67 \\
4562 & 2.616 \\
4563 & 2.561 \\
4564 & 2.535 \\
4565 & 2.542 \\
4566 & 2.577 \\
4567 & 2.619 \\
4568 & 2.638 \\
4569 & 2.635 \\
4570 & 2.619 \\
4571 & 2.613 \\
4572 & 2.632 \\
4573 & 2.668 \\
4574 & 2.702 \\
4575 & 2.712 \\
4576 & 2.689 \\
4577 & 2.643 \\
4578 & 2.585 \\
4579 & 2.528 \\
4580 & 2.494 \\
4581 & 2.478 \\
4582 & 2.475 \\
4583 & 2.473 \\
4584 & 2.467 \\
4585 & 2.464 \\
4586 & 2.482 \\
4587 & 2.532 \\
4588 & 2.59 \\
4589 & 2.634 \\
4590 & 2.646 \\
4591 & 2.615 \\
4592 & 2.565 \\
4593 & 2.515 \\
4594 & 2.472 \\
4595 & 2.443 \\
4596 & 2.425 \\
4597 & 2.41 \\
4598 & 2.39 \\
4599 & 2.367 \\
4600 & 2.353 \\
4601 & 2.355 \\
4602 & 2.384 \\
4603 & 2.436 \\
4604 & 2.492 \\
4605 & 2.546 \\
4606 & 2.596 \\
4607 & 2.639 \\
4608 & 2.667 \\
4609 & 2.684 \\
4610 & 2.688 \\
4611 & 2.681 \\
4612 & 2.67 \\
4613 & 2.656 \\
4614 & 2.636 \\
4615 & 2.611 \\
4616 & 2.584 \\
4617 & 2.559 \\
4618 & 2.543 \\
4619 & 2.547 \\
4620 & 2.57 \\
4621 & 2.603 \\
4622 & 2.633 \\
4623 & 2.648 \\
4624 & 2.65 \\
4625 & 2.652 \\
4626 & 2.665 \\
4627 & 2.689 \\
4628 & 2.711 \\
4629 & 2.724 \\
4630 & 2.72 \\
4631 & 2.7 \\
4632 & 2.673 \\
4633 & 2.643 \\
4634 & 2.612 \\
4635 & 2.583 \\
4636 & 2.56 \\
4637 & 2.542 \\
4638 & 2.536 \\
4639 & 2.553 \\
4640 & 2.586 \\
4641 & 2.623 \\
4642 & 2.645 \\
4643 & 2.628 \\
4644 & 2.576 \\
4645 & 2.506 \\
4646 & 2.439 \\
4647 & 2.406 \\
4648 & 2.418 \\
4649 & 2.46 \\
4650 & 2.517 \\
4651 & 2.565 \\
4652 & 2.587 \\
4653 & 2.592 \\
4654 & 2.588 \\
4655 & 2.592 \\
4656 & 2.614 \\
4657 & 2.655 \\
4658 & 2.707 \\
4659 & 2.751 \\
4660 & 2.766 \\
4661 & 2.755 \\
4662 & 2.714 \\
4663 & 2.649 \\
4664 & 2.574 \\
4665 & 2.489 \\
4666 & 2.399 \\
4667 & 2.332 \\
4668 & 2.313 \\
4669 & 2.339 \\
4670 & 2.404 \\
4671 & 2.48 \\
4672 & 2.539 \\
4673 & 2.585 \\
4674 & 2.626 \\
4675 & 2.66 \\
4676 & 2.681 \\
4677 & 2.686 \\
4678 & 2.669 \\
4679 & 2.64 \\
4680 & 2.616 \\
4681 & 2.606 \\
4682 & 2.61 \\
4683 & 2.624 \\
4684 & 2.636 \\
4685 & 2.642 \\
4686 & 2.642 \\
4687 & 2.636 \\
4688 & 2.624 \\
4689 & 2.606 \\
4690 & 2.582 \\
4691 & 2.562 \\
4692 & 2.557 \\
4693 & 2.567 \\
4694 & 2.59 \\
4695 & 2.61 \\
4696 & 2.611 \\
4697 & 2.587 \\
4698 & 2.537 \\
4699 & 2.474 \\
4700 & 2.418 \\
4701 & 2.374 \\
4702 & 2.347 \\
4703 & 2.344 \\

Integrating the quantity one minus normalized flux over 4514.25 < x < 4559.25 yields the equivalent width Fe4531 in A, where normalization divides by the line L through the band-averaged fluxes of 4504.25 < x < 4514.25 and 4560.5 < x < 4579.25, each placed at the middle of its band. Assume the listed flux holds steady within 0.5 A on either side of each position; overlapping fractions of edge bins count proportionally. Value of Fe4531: 4.7 A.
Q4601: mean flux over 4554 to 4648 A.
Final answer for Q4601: 2.58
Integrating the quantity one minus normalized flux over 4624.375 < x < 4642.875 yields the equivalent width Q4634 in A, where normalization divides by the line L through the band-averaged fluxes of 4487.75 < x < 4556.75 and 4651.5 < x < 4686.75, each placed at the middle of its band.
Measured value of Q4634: -0.7 A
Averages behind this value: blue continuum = 2.37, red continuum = 2.59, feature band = 2.63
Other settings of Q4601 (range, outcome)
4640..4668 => 2.57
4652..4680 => 2.59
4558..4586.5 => 2.59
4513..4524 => 2.45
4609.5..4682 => 2.59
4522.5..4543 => 2.2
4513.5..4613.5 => 2.46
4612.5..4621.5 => 2.59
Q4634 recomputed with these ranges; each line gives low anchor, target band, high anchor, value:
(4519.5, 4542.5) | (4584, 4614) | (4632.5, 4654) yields -1.28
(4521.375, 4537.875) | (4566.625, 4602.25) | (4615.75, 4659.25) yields -2.54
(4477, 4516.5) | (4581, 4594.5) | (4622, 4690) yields -0.08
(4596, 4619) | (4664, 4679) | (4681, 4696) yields 0.42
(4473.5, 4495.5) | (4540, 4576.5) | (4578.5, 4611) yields -1.62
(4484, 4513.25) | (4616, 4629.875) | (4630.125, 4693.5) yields -0.46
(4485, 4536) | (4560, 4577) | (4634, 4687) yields -1.35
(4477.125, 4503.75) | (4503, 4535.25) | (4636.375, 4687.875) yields -0.02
